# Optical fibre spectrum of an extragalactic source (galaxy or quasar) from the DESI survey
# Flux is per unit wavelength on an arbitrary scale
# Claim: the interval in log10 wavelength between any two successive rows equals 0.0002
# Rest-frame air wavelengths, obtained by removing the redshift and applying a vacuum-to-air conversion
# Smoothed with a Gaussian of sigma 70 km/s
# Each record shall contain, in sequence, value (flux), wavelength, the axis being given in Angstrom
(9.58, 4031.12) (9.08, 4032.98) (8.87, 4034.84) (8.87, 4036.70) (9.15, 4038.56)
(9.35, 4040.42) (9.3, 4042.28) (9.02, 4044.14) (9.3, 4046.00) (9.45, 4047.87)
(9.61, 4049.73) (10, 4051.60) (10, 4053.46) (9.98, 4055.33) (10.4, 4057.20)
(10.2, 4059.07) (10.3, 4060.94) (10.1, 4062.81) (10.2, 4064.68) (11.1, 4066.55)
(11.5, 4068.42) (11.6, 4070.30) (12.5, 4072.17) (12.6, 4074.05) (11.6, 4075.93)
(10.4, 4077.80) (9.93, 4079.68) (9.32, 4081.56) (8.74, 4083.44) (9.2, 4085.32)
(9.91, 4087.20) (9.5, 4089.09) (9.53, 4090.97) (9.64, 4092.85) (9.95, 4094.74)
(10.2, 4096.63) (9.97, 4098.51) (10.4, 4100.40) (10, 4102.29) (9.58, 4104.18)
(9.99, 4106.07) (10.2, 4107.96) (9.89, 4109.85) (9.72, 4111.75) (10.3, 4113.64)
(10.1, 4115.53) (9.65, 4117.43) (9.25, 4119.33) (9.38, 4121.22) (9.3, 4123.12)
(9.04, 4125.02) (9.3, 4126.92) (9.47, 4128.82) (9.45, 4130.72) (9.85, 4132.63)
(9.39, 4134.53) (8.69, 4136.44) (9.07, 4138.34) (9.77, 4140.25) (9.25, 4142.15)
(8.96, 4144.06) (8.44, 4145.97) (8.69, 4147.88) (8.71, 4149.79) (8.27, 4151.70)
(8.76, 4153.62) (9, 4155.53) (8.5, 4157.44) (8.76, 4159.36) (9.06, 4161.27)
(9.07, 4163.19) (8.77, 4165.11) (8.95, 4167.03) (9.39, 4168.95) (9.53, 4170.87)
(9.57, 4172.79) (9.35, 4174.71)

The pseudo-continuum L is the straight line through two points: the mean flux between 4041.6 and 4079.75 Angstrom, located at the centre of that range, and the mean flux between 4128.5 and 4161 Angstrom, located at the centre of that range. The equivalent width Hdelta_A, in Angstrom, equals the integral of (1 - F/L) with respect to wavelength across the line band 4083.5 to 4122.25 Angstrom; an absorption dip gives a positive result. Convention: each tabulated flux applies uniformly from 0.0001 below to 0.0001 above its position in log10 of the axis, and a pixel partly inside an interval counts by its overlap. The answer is -0.3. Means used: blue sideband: 10.5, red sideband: 8.99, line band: 9.79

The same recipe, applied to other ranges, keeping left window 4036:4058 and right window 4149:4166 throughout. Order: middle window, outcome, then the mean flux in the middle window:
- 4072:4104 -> -3.0 Angstrom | 10.1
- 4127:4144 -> -0.8 Angstrom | 9.34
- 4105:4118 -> -1.3 Angstrom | 9.99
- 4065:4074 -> -2.2 Angstrom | 11.7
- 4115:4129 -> -0.6 Angstrom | 9.41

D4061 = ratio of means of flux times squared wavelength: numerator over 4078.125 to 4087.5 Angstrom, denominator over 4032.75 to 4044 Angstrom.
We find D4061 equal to 1.1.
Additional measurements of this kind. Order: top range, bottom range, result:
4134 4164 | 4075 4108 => 0.92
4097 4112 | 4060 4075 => 0.91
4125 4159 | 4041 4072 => 0.92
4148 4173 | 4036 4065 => 0.97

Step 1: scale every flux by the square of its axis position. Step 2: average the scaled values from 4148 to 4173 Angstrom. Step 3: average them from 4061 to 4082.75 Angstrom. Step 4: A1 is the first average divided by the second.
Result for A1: 0.85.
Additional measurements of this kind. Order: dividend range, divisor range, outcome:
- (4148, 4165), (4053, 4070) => 0.88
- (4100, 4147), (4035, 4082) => 0.96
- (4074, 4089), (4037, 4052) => 1.09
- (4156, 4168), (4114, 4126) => 0.95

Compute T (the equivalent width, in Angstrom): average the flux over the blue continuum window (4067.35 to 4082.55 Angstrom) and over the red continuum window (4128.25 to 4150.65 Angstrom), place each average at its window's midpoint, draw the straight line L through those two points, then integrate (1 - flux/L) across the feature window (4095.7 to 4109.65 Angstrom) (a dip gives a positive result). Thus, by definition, 0.3 Angstrom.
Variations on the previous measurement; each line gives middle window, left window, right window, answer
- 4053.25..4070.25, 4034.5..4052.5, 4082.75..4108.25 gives -1.8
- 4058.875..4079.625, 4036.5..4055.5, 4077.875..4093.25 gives -3.5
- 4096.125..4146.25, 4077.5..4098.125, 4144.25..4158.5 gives -2.5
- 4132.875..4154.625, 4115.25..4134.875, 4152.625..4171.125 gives 0.6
